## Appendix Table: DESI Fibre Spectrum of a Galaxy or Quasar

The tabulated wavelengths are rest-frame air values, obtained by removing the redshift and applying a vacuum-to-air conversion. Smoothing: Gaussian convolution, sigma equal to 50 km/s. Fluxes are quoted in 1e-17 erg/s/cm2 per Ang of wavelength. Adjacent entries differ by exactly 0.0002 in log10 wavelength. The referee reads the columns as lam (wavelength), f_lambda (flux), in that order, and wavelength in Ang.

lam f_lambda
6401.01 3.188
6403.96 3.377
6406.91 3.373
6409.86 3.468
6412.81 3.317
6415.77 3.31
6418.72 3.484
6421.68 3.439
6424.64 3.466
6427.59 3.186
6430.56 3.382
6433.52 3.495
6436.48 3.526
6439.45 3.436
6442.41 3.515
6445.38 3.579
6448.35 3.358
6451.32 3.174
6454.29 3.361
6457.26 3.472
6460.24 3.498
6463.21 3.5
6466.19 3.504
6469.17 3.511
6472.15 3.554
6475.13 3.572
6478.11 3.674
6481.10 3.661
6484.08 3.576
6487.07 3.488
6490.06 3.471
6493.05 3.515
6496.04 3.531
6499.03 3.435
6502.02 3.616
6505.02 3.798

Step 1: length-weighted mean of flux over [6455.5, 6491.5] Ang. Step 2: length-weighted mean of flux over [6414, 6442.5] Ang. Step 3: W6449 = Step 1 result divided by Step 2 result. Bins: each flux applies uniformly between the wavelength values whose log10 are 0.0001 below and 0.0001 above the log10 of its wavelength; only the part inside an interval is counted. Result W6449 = 1.0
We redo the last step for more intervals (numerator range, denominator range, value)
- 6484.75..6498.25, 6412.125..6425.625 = 1.03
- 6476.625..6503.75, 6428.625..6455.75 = 1.04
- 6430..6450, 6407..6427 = 1.02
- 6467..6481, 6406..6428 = 1.06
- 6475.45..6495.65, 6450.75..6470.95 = 1.03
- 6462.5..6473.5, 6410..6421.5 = 1.04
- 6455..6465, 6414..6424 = 1.02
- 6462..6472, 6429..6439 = 1.01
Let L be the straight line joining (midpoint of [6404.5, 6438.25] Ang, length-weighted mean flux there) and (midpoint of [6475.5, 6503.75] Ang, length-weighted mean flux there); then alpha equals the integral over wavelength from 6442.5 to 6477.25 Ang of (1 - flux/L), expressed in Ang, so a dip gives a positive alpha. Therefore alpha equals 0.21 Ang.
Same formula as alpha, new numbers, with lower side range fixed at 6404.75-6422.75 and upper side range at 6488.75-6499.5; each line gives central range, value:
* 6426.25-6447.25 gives -0.1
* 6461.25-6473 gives -0.2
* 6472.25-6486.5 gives -0.5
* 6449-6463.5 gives 0.2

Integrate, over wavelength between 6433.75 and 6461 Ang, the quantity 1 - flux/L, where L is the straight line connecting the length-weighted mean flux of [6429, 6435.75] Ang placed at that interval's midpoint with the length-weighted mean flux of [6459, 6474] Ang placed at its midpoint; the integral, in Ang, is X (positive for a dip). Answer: 0.3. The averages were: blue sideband 3.44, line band 3.44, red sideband 3.52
